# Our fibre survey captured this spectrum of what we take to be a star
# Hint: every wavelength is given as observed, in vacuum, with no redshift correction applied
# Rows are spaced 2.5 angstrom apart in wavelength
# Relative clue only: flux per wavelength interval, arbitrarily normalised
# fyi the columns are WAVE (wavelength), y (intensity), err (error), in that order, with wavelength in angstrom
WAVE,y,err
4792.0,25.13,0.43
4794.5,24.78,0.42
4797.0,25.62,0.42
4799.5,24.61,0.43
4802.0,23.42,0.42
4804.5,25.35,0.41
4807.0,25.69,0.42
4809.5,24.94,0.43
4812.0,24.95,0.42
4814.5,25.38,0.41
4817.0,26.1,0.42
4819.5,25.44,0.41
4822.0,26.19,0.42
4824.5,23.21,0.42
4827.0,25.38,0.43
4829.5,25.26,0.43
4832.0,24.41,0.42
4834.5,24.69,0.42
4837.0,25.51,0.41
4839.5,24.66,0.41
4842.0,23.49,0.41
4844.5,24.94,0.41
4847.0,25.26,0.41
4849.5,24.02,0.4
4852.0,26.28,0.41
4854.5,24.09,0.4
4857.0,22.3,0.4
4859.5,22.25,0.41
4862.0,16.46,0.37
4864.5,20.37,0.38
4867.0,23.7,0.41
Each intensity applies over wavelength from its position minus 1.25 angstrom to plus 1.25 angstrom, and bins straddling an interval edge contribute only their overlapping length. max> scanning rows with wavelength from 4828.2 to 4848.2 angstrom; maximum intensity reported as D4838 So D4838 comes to 25.51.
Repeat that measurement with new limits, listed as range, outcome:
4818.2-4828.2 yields 26.19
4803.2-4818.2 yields 26.1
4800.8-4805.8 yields 25.35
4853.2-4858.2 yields 24.09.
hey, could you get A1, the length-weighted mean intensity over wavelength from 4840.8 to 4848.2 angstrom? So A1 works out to 24.6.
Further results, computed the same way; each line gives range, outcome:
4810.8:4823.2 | 25.6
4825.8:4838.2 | 25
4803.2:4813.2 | 25.2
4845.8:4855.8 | 24.9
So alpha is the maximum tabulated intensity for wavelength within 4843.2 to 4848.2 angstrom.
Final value 25.26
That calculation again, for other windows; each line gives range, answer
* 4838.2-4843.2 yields 24.66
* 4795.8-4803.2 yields 25.62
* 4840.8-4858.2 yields 26.28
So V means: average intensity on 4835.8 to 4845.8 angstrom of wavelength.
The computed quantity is 24.6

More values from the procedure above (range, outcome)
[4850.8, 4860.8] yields 23.7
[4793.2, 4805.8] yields 24.8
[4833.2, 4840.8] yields 24.9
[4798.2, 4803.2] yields 24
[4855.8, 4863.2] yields 20.3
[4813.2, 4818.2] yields 25.7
